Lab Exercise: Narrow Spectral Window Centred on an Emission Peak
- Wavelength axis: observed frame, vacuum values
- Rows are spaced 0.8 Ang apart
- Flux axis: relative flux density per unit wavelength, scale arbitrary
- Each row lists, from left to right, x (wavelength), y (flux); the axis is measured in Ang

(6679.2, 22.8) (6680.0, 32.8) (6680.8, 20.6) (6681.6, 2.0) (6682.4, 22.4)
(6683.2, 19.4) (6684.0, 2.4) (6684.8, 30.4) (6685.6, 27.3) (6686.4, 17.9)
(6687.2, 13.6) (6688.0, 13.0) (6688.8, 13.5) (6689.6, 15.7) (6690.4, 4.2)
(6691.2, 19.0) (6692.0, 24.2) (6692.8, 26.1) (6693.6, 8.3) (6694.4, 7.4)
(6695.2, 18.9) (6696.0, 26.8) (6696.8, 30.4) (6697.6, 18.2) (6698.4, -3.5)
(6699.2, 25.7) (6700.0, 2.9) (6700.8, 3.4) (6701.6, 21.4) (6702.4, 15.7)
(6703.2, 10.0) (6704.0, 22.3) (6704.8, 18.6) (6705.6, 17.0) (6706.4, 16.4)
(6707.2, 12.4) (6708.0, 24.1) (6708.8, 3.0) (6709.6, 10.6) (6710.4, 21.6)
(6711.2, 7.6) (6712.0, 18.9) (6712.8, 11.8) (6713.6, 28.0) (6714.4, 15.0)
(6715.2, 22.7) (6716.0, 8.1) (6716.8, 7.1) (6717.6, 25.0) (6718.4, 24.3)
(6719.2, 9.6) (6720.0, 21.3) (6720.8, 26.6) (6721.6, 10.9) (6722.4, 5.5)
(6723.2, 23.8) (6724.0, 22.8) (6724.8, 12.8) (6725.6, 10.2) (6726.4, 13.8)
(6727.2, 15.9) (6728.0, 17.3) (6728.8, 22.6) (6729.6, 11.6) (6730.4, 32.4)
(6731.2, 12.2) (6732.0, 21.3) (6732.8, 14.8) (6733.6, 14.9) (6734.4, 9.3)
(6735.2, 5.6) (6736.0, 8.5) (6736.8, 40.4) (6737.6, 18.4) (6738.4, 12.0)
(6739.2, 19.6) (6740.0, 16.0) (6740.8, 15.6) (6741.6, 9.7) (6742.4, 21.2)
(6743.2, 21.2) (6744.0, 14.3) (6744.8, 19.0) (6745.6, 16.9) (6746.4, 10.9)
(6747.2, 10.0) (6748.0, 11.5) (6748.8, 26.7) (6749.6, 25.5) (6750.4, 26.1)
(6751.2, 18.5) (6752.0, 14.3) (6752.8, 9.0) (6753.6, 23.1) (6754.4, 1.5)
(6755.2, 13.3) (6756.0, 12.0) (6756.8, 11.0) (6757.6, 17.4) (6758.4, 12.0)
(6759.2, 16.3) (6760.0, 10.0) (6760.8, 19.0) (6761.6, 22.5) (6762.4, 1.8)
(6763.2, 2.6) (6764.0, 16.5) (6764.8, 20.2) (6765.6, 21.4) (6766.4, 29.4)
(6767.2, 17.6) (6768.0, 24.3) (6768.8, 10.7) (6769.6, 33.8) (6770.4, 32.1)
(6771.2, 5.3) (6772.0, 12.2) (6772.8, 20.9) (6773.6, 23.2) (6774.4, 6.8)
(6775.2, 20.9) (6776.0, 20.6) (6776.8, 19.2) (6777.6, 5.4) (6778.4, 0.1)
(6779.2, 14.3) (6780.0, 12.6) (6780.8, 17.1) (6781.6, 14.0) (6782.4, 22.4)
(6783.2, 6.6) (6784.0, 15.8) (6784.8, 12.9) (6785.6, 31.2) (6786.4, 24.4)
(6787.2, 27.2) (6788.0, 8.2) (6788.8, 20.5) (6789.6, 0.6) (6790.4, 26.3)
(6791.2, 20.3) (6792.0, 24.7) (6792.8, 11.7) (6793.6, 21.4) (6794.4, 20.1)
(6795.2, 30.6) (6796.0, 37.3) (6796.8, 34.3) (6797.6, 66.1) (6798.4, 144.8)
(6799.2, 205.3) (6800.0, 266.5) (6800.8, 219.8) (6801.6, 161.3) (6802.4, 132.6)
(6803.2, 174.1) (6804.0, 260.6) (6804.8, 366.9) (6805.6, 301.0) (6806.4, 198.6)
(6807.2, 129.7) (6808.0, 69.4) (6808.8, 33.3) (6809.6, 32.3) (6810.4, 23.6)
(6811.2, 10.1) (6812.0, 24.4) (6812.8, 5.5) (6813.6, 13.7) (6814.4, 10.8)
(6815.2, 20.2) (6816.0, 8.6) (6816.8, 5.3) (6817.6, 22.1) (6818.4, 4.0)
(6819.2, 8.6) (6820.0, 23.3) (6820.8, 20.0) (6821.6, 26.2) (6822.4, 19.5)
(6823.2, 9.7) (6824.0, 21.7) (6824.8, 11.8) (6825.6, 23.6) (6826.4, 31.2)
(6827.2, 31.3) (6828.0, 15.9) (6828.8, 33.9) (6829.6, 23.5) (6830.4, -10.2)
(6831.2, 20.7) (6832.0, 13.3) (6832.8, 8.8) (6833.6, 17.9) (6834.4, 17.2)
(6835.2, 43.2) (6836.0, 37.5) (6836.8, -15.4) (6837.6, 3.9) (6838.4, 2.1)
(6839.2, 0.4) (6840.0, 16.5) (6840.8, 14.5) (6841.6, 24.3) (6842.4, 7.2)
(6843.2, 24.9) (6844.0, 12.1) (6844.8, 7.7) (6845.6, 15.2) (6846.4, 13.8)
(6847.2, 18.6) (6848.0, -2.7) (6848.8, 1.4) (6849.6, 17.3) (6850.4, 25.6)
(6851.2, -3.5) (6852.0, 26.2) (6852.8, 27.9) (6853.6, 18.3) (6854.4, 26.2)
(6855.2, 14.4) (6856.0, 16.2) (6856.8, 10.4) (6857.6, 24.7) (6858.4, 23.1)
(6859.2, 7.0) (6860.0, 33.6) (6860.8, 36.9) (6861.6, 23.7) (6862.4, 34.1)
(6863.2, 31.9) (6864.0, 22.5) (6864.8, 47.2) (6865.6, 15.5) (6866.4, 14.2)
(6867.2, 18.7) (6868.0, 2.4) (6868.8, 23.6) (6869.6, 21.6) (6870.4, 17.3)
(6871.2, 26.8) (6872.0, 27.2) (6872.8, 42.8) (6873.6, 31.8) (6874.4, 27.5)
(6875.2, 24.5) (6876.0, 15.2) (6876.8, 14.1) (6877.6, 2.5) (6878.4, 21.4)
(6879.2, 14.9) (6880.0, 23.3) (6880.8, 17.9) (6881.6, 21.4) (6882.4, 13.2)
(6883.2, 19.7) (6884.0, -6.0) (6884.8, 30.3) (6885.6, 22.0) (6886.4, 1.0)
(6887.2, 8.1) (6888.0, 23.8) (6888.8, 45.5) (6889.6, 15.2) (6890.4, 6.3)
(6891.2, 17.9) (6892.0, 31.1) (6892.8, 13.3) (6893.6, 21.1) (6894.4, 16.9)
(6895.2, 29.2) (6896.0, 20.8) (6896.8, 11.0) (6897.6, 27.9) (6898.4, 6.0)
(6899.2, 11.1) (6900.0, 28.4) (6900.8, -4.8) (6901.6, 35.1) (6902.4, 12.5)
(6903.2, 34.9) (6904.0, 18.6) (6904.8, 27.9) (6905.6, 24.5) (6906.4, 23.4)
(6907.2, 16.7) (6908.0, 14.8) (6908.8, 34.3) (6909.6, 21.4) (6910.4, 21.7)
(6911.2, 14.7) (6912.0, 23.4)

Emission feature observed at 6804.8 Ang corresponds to [O II]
